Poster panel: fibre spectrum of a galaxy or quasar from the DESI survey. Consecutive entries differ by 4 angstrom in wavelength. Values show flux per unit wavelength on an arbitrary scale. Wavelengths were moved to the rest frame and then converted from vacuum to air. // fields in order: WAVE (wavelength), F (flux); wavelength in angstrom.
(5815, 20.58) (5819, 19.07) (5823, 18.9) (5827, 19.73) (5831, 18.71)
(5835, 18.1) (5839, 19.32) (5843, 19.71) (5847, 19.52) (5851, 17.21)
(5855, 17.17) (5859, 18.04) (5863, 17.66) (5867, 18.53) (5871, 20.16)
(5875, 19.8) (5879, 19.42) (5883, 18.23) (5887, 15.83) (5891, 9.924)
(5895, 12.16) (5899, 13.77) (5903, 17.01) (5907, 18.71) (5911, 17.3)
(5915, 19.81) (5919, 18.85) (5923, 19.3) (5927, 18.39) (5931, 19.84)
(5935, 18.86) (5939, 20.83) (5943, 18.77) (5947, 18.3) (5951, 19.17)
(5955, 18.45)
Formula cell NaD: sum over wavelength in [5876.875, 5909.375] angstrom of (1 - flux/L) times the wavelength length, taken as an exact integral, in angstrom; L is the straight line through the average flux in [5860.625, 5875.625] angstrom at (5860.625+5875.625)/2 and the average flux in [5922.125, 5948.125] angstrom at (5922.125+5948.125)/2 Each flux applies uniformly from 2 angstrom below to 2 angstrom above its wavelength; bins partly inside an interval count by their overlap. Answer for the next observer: 5.8 angstrom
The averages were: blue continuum 18.9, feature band 15.7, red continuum 19.2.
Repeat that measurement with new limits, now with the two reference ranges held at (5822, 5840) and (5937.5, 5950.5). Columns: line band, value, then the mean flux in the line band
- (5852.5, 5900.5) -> 5.8 angstrom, 16.8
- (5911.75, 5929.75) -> 0.2 angstrom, 19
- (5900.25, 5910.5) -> 0.9 angstrom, 17.5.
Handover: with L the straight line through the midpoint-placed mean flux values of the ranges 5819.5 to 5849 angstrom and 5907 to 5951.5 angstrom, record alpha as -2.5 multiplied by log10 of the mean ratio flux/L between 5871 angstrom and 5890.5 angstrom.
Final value 0.072 mag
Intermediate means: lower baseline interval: 19.1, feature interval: 17.9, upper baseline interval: 19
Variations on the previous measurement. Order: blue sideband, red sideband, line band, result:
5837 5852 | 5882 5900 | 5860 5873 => -0.14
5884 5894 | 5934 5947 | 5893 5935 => -0.08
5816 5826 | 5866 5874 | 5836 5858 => 0.05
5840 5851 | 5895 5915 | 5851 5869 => 0.04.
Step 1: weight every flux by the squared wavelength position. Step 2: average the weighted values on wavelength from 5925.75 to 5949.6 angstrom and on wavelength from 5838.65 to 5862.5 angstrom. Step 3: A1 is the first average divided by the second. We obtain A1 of 1.1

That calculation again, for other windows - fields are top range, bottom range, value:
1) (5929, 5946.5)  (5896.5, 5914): 1.18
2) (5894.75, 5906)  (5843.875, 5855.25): 0.84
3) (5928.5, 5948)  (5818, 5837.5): 1.06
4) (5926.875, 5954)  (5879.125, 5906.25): 1.30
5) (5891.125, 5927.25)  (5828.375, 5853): 0.92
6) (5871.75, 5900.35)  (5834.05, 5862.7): 0.87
